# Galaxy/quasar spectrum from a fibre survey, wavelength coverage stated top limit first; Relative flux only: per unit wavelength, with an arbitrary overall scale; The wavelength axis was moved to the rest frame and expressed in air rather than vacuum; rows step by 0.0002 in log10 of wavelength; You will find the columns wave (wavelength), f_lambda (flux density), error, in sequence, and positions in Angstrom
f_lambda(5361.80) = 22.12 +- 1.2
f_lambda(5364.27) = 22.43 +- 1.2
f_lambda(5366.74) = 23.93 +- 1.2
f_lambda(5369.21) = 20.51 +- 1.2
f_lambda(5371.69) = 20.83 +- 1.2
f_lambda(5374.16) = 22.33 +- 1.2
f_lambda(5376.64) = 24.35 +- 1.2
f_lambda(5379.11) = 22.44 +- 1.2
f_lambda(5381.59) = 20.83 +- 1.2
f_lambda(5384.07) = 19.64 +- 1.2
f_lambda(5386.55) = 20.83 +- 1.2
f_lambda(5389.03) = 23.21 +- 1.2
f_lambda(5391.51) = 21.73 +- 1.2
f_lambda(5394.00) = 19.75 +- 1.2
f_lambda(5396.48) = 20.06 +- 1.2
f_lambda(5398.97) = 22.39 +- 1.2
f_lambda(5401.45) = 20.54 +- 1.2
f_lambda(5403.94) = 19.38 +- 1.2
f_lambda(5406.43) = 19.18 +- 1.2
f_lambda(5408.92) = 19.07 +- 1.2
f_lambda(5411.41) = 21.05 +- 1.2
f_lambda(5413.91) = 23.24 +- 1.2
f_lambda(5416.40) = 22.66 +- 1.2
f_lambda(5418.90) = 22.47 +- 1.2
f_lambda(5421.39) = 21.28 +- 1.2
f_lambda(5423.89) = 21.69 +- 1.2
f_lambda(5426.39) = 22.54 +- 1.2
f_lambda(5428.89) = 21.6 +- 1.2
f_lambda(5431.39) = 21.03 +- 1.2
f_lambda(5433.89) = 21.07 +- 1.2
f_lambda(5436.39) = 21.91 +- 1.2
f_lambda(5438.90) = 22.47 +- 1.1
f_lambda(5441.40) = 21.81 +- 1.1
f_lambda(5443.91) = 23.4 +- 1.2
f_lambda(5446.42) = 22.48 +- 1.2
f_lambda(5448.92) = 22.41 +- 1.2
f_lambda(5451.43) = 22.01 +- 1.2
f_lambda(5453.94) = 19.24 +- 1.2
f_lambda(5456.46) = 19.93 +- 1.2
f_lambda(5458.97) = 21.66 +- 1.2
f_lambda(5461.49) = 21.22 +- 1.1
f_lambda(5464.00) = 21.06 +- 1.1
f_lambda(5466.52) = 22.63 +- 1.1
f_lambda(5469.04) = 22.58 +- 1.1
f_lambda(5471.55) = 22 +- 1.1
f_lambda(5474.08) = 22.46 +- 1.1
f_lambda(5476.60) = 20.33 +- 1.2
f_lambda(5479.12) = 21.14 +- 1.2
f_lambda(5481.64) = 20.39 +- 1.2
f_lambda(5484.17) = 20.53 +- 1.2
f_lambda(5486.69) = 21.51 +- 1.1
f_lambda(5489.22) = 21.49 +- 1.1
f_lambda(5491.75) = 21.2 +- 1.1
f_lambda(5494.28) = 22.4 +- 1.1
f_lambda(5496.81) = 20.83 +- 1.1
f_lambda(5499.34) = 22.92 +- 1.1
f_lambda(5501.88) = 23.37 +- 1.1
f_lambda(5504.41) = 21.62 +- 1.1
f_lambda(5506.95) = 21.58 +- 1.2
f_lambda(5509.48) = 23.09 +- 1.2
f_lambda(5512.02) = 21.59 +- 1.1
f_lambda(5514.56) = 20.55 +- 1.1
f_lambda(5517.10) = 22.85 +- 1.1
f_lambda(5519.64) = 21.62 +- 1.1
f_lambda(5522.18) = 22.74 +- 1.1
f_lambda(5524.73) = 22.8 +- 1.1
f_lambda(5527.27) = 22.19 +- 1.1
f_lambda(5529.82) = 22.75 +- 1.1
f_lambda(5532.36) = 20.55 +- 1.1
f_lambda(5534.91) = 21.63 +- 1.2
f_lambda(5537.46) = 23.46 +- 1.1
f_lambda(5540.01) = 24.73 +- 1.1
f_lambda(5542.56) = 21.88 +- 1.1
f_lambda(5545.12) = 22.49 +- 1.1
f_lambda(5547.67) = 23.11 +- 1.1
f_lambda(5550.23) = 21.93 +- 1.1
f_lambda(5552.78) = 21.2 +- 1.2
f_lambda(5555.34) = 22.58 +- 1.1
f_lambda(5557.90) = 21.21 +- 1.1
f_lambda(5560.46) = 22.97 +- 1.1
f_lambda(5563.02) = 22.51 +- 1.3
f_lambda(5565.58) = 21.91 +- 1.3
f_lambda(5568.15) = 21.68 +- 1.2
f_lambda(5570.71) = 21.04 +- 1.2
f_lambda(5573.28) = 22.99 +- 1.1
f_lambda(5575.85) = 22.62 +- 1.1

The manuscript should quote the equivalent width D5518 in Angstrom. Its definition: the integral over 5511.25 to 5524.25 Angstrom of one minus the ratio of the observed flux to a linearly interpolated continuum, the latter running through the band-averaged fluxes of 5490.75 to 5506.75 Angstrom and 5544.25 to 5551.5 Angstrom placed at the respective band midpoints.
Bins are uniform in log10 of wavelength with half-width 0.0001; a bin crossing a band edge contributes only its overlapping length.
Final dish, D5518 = 0.2 Angstrom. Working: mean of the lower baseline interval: 22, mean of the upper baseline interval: 22.5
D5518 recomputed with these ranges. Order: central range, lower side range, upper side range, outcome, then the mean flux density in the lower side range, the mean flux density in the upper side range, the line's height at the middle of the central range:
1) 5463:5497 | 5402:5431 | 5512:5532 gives 0.43 Angstrom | 21.3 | 22.1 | 21.8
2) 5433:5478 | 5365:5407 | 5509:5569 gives 0.08 Angstrom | 21.3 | 22.2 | 21.7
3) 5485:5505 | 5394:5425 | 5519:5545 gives 0.12 Angstrom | 21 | 22.5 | 22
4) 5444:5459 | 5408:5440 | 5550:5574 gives 0.24 Angstrom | 21.7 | 22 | 21.8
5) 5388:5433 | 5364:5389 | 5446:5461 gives 0.65 Angstrom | 21.9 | 21.2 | 21.6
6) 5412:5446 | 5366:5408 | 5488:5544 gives -0.84 Angstrom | 21.2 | 22.2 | 21.5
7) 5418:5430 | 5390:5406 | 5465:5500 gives -0.57 Angstrom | 20.6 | 21.6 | 20.9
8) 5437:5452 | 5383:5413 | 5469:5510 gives -0.90 Angstrom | 20.6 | 21.7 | 21.2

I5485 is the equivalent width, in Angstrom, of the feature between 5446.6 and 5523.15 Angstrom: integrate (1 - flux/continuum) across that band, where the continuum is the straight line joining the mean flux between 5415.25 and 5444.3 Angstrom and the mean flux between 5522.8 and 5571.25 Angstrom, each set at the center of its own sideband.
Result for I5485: 1.6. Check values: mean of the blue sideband 21.9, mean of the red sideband 22.3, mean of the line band 21.6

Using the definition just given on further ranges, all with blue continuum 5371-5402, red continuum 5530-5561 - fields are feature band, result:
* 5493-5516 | 0.1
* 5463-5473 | -0.1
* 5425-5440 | 0.0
